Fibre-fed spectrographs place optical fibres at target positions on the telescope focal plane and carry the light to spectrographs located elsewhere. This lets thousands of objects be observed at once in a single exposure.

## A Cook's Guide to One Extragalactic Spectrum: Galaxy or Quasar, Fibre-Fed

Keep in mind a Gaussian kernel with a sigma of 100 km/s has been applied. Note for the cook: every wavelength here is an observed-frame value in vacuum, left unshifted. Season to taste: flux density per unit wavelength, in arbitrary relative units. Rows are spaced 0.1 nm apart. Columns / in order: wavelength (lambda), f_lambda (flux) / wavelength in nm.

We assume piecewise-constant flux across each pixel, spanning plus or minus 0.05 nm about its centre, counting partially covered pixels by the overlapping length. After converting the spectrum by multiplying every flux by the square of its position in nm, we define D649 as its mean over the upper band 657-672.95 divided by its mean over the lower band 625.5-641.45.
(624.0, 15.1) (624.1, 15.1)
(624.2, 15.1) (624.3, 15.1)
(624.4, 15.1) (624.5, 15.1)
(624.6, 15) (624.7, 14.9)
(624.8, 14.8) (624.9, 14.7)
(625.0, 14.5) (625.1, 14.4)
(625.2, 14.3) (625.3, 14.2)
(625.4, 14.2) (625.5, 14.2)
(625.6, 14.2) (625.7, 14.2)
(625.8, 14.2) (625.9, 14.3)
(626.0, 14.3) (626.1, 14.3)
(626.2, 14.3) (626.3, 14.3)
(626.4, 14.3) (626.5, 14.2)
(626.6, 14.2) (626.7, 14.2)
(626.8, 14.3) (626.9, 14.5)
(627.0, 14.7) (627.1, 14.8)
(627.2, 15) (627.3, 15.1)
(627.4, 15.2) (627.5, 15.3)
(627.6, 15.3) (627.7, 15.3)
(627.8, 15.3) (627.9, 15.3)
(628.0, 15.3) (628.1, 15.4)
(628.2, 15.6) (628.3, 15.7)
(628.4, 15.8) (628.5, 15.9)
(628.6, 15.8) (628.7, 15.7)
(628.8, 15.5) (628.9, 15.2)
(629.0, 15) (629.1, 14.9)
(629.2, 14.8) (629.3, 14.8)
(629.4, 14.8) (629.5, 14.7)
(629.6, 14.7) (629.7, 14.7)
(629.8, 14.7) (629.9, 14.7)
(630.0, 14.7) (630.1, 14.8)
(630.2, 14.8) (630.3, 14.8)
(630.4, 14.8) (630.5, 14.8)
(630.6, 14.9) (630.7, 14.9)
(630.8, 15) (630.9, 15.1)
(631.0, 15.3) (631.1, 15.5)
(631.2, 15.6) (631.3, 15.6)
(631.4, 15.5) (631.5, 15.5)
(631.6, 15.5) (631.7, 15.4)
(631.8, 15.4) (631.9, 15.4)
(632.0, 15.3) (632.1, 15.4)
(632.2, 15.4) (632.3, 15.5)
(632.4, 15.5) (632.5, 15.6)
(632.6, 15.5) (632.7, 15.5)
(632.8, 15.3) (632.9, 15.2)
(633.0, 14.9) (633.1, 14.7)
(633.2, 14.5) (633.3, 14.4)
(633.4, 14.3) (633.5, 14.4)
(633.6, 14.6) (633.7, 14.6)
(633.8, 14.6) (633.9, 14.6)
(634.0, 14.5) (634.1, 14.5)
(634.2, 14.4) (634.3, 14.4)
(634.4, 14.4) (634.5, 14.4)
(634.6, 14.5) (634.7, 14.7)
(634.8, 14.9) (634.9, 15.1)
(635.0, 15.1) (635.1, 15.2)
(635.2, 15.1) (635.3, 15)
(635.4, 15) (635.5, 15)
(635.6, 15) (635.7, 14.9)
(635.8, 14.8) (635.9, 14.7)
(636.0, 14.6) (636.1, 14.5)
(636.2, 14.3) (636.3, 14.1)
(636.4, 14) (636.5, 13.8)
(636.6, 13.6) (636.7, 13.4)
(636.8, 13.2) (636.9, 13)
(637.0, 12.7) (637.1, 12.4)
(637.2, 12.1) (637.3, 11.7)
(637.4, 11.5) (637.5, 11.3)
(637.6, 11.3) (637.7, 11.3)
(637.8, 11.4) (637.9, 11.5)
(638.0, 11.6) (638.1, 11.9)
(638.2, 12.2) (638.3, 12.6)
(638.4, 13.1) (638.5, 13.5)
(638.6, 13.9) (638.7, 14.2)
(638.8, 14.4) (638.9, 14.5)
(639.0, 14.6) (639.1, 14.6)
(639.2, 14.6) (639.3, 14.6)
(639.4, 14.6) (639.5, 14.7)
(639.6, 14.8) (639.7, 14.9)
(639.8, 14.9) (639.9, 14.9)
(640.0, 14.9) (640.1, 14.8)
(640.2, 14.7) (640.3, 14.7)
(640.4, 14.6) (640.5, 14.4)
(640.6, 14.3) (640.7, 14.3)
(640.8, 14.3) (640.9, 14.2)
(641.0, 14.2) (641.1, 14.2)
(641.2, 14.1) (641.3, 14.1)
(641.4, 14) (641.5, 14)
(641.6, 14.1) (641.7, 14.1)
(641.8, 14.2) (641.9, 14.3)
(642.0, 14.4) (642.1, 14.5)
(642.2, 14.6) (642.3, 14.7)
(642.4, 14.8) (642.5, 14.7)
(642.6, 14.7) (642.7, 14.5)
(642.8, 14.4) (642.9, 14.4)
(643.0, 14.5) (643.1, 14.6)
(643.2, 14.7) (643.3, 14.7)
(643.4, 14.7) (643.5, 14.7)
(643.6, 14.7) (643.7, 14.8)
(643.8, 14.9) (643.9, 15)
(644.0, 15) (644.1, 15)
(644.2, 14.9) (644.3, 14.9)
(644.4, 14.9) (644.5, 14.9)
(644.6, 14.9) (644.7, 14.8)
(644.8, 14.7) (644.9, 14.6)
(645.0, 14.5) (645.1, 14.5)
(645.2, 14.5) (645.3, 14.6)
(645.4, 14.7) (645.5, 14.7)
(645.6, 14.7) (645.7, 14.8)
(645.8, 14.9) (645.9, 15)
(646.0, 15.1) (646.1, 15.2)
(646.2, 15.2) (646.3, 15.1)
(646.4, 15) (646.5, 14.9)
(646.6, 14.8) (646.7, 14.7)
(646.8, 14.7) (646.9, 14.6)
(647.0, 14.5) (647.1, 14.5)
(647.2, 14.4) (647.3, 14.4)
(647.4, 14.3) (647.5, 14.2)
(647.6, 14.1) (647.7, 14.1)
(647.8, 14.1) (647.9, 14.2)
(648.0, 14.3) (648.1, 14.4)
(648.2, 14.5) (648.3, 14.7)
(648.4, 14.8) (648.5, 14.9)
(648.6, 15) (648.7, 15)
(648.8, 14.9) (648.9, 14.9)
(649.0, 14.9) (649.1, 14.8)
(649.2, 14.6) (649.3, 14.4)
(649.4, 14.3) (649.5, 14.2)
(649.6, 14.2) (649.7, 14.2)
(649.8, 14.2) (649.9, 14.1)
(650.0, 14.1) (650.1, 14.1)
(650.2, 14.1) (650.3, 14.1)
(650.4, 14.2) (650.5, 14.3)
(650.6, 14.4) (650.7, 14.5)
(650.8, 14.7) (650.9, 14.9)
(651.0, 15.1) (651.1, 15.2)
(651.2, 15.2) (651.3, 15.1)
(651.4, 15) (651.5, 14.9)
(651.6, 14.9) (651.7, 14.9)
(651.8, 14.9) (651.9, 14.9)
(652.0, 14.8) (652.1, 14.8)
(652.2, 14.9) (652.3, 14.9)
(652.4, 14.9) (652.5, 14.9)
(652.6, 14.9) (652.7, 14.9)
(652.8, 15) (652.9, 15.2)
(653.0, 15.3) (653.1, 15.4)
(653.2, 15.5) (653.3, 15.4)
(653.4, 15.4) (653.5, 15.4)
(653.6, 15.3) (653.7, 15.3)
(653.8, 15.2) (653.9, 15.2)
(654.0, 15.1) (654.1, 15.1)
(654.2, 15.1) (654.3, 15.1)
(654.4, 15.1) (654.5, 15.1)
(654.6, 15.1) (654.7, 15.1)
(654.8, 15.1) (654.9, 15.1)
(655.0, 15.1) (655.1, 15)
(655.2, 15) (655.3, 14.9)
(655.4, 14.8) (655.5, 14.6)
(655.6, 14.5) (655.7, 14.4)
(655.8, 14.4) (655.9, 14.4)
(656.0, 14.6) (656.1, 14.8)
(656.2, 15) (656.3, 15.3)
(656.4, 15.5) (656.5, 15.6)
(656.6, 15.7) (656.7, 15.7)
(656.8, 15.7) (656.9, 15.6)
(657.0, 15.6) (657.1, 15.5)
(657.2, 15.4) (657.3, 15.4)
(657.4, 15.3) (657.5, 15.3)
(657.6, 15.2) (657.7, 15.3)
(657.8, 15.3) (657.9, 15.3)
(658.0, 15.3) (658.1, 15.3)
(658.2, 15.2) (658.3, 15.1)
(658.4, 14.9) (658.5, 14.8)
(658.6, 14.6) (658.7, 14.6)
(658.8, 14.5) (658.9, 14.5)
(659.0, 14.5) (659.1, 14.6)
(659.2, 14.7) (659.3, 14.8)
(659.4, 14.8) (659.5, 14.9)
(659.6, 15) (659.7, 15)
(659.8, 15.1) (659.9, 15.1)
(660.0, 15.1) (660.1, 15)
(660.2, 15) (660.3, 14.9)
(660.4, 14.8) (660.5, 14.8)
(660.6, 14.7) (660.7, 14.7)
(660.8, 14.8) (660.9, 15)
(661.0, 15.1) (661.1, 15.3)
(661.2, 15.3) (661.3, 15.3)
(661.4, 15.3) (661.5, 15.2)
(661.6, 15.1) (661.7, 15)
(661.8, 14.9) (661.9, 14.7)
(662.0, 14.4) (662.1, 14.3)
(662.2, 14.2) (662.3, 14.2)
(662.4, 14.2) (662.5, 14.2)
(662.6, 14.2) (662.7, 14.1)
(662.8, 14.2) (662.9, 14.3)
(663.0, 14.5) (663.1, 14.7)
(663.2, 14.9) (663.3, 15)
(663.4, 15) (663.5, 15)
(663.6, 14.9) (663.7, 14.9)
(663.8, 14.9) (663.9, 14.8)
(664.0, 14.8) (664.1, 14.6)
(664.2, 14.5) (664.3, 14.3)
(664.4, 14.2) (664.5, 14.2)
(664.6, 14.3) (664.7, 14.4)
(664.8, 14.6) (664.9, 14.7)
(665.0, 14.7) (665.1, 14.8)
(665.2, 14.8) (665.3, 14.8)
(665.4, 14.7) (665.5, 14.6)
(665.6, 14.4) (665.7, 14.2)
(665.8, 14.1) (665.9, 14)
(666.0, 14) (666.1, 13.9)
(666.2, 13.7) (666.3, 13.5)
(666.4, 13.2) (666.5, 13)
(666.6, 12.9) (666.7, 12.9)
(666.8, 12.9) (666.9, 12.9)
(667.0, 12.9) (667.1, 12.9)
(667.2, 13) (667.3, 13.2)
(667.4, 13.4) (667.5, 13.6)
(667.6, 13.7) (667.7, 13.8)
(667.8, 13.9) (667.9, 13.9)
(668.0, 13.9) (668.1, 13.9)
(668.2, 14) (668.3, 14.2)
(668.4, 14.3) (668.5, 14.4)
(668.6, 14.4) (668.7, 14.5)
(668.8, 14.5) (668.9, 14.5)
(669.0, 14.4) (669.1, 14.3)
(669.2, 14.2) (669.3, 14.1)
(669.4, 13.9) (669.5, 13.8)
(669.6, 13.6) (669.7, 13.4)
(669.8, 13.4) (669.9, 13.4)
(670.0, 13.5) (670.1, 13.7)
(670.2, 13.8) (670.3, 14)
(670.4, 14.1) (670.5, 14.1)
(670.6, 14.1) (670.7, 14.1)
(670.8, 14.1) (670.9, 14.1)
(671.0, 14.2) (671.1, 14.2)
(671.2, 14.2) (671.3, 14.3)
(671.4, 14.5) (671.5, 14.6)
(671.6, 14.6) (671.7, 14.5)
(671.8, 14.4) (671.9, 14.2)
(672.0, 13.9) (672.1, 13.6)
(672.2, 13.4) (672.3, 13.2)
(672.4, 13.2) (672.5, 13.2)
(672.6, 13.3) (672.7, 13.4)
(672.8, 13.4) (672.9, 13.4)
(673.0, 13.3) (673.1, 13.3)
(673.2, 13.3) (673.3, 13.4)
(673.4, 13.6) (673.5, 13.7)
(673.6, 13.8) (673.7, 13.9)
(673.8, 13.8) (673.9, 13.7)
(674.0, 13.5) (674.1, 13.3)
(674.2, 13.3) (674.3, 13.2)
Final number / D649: 1.09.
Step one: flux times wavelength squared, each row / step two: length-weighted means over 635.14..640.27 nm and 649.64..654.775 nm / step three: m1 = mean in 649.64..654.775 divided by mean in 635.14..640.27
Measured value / 1.14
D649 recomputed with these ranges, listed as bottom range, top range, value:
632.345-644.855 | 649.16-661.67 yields 1.10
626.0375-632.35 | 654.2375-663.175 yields 1.09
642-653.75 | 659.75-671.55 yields 1.02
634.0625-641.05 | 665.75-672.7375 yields 1.09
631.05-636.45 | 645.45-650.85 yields 1.02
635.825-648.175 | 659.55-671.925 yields 1.08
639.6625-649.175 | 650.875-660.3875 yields 1.07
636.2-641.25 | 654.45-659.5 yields 1.17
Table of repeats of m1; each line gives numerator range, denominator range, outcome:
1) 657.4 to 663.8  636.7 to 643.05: 1.15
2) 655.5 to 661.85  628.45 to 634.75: 1.09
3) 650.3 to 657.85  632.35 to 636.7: 1.09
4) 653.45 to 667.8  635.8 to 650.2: 1.09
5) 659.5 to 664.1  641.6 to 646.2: 1.06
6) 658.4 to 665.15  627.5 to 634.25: 1.07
